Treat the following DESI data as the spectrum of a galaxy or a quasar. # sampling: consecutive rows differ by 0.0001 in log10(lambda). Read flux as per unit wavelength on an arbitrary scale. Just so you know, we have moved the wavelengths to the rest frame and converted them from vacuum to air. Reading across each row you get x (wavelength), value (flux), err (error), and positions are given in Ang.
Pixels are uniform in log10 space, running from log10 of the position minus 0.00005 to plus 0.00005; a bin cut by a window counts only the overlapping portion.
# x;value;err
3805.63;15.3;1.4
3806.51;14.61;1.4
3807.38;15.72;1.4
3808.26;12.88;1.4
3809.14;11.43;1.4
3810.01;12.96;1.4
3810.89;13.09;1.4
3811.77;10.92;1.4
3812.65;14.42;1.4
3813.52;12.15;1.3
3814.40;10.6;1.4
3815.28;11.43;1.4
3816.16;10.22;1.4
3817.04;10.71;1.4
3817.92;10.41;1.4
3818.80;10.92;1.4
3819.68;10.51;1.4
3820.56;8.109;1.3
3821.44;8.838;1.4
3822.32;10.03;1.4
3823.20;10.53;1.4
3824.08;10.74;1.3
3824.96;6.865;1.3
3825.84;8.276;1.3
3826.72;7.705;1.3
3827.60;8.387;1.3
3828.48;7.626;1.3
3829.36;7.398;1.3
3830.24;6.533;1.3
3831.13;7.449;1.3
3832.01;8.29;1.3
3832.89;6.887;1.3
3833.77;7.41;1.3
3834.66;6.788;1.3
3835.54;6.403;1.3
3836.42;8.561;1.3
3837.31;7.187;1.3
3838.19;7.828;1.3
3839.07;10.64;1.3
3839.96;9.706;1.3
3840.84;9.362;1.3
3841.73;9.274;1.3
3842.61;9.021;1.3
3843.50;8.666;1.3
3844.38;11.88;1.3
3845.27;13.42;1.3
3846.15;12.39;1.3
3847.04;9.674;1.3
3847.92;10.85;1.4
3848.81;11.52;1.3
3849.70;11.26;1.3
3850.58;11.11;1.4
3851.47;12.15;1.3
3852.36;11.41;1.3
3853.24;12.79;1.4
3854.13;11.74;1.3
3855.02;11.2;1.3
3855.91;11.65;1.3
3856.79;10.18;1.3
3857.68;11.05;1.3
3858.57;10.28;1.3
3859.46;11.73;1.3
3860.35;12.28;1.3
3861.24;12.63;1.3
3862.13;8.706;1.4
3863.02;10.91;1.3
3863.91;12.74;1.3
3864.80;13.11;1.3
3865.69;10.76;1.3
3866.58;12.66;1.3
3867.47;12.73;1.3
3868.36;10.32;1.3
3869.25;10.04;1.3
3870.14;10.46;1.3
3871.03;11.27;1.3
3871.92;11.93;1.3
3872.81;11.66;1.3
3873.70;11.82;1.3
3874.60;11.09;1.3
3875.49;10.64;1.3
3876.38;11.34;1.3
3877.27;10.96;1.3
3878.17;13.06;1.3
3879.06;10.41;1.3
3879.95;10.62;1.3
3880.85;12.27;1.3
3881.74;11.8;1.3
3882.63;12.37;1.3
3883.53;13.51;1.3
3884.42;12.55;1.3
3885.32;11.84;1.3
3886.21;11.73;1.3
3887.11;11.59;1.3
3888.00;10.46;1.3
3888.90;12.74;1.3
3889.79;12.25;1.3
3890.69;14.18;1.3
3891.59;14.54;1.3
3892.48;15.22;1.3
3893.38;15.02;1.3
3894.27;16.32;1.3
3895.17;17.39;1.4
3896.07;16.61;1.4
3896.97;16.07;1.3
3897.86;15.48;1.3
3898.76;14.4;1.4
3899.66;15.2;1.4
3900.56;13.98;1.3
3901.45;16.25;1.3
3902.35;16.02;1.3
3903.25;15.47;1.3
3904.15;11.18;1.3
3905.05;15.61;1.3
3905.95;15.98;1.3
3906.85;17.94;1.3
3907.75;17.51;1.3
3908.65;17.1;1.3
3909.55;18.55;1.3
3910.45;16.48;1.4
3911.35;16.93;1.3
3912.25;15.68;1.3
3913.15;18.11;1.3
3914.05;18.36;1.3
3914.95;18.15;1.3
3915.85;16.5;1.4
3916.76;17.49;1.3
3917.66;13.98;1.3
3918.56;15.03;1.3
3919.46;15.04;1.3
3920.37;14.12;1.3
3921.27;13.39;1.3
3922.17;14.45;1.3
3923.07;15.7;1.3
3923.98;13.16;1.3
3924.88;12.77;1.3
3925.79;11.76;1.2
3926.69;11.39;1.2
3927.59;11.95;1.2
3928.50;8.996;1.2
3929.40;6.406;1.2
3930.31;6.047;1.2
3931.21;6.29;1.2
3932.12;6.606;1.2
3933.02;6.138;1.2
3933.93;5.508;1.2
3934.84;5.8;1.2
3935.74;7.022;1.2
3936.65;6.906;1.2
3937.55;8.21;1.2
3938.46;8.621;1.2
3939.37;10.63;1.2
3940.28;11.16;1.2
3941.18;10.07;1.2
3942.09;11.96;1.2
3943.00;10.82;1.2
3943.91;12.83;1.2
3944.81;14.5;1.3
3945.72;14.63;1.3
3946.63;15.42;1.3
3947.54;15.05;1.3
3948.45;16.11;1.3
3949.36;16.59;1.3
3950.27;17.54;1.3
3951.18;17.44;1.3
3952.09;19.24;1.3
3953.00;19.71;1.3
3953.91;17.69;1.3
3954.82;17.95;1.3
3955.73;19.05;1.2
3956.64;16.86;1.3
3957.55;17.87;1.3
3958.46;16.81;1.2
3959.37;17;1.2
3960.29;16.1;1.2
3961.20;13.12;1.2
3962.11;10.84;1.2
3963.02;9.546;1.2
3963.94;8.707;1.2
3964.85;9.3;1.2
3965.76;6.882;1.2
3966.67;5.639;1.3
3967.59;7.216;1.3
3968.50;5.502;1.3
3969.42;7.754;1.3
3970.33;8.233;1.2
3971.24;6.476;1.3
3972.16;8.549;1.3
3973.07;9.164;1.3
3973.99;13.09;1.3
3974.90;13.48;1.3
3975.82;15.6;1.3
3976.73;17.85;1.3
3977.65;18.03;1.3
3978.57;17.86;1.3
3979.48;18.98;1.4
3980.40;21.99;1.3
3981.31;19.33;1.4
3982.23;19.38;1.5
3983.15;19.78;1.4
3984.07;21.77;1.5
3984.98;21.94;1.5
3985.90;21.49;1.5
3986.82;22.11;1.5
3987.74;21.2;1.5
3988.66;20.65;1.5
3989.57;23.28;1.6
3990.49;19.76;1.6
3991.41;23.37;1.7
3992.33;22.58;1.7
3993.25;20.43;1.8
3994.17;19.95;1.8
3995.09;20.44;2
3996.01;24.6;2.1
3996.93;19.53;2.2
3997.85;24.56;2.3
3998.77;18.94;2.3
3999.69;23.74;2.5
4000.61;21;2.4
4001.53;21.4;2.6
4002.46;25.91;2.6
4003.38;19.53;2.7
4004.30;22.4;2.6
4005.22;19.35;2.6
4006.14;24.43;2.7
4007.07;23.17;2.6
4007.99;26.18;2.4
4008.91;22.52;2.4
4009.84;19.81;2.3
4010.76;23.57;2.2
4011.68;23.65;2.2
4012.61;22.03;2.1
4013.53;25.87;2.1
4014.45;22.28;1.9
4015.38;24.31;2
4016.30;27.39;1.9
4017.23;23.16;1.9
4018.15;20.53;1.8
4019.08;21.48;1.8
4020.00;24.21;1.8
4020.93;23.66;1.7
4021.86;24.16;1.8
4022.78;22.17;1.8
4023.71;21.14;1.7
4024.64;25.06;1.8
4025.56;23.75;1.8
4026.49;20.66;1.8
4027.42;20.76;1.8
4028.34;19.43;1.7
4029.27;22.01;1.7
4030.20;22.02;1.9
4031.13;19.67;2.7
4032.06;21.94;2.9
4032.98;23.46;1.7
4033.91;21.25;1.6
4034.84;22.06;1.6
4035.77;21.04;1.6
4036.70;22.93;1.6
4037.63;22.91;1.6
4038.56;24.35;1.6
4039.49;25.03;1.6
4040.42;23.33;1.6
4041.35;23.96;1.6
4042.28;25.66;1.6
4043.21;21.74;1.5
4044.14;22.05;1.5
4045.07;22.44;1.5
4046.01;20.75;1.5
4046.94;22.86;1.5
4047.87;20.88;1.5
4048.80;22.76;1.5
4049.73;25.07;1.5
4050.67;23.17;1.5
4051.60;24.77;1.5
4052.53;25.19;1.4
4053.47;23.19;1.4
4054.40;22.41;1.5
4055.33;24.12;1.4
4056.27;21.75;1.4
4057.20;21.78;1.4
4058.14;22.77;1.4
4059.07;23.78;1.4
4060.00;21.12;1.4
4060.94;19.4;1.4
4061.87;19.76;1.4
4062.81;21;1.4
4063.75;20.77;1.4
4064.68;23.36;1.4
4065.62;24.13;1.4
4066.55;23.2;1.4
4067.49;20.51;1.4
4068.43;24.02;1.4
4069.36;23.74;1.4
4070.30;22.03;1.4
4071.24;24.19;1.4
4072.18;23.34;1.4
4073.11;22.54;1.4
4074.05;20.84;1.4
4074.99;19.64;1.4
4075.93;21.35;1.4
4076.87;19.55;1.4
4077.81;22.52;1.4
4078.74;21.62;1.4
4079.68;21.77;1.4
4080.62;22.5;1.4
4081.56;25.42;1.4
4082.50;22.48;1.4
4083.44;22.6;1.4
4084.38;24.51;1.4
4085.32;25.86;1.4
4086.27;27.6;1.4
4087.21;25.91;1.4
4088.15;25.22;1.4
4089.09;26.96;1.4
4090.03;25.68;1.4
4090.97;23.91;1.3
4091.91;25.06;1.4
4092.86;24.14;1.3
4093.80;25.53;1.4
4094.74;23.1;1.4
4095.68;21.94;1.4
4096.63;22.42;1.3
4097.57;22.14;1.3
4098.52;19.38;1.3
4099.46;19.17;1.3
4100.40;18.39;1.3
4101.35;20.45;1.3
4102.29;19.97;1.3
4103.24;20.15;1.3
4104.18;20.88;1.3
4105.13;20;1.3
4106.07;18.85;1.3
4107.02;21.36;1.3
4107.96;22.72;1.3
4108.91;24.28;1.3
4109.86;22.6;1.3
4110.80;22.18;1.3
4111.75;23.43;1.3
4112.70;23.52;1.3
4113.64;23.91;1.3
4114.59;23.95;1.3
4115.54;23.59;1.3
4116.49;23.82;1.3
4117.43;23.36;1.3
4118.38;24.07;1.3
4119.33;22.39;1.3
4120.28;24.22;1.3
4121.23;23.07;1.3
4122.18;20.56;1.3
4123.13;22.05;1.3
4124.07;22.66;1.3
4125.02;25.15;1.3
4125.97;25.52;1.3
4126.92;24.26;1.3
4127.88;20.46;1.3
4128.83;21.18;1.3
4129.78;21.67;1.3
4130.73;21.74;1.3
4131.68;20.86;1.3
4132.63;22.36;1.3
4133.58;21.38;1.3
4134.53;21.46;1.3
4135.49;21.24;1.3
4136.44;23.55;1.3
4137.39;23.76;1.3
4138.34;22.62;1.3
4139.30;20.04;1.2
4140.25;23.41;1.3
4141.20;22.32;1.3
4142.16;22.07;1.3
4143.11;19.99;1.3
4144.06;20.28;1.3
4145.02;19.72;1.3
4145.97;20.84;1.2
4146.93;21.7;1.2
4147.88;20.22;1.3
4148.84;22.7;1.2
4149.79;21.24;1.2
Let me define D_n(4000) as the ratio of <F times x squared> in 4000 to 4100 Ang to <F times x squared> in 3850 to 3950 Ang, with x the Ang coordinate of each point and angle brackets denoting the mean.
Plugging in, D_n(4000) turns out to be 1.94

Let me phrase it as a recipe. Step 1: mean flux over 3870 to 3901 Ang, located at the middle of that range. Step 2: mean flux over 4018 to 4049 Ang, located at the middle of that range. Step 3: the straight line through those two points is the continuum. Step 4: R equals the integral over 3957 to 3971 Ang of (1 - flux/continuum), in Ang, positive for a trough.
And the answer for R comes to 5.6 Ang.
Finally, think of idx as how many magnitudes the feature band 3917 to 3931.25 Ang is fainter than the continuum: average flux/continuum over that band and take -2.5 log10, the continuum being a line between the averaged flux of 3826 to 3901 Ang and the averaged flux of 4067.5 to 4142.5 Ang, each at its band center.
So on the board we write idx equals 0.16 mag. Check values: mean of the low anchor 11.3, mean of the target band 12.2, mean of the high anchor 22.6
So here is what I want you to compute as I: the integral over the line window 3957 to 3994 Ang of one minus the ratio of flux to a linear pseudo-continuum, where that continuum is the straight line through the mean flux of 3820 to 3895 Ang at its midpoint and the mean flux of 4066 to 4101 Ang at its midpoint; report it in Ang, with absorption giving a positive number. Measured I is 3.8 Ang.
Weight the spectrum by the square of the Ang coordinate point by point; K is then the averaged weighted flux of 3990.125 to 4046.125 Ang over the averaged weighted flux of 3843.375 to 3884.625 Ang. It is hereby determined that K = 2.1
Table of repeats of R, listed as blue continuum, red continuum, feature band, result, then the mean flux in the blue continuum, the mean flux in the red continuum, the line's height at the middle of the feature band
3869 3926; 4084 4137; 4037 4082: -4.2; 14.1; 22.8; 20.7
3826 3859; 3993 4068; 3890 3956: 4.5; 9.61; 22.5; 15.1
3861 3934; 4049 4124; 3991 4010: -3.9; 13.2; 22.7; 18.4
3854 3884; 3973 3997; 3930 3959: 7.2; 11.5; 19.7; 16.8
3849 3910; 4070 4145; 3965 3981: 4.7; 12.9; 22.5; 16.9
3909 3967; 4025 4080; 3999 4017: -4.1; 13.1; 22.4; 18.8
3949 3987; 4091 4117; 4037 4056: -4.2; 14.9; 22.1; 19.1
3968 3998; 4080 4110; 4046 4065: -1.3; 17.8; 22.8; 21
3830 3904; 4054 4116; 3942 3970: 4.0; 11.6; 22.6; 16.1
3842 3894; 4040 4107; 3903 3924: -2.8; 11.7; 22.6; 14.1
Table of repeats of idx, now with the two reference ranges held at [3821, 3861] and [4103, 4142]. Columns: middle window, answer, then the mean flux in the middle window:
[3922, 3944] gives 0.40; 9.53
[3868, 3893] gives -0.04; 11.9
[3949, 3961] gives -0.18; 17.6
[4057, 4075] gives -0.12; 22.2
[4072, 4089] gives -0.13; 23.2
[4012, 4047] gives -0.24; 22.7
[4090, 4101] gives -0.06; 22.4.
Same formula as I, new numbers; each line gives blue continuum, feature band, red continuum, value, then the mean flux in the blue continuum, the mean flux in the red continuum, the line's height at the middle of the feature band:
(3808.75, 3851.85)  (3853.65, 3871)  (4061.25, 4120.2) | 0.0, 9.76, 22.7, 11.3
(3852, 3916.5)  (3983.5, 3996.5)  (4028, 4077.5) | -1.8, 13.4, 22.4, 19.1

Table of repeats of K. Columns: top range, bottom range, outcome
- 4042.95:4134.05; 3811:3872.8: 2.50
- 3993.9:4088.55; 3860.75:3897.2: 1.99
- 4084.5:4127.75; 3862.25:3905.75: 1.99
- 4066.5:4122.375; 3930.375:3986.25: 1.83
